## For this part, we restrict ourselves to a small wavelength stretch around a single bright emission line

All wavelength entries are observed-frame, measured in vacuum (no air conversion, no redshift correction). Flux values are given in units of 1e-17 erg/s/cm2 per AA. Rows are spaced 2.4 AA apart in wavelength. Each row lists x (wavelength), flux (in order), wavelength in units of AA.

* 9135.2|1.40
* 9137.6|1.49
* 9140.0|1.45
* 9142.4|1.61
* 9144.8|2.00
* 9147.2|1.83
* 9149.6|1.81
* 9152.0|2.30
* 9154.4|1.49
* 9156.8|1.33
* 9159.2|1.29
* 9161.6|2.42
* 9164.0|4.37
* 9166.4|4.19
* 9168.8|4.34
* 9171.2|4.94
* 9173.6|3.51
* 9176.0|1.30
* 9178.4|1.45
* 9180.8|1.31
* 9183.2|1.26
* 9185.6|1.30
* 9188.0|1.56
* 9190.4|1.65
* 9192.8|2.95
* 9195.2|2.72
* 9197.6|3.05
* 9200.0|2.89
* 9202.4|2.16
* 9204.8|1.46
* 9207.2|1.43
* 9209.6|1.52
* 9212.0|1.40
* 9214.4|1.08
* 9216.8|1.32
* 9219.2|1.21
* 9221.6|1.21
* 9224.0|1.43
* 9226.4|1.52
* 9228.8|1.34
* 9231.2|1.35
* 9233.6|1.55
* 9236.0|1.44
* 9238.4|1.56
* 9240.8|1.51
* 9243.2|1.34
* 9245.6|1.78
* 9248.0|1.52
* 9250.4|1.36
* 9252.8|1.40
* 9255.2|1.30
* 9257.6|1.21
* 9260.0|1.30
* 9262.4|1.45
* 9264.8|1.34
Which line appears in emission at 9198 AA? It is [N II]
